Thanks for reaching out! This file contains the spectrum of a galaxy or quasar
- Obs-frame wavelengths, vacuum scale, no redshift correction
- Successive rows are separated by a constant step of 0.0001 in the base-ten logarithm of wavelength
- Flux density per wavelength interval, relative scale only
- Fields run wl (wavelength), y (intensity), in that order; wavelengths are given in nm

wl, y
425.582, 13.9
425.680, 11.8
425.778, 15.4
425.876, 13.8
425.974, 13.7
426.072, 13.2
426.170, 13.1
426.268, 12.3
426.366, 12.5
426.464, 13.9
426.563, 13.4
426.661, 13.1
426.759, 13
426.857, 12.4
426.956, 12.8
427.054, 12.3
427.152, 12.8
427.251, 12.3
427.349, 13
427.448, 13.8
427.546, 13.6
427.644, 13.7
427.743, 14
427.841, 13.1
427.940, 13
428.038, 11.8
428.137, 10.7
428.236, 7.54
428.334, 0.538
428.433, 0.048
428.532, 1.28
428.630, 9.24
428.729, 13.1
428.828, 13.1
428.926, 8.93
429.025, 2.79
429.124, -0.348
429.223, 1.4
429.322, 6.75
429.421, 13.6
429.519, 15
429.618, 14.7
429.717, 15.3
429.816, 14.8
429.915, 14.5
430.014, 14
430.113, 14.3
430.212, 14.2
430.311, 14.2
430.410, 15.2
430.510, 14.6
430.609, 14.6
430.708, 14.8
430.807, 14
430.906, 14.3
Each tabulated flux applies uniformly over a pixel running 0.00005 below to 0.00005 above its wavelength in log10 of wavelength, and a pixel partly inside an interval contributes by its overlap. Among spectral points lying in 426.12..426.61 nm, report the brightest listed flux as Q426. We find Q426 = 13.9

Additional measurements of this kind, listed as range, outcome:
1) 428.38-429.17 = 13.1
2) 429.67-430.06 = 15.3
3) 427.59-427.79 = 14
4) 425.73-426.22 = 15.4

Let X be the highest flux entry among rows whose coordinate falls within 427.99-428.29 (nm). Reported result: 11.8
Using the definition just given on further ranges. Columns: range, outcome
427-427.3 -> 12.8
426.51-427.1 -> 13.4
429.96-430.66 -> 15.2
